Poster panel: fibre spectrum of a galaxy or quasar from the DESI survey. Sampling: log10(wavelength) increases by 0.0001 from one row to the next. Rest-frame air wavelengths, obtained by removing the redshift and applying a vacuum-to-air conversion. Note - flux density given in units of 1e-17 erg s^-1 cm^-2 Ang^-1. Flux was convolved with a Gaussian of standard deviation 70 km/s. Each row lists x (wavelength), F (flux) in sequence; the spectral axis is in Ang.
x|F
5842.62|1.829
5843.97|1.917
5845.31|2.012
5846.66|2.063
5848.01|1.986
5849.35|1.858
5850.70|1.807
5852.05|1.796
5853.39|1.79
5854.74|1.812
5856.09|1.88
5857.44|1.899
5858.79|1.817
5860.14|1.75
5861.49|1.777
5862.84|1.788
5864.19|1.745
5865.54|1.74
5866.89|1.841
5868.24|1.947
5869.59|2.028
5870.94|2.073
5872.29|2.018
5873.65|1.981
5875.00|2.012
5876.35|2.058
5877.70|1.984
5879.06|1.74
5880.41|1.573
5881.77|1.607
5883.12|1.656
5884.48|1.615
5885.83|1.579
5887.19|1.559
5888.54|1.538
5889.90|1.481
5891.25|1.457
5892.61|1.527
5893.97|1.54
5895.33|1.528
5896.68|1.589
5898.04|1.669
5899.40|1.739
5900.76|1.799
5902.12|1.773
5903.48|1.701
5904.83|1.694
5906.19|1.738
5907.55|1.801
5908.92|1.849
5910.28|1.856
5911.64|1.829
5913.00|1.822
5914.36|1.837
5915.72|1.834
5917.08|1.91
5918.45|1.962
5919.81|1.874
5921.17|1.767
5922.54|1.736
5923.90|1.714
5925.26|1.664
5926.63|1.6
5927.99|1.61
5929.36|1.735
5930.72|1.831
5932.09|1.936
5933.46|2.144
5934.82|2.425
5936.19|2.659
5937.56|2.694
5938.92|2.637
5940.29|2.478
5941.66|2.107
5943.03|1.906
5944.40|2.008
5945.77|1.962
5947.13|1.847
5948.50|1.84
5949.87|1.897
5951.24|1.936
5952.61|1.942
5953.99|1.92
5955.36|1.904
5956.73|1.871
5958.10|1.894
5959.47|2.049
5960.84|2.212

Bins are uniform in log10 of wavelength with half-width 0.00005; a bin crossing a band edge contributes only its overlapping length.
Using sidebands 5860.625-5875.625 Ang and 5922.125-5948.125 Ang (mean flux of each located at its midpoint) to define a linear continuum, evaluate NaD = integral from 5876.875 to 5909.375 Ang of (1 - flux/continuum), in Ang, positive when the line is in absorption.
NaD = 4.9 Ang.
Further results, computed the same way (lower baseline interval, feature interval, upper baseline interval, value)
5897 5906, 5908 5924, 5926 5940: 0.64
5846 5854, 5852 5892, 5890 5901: -0.91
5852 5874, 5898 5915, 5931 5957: 1.83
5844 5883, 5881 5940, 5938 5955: 4.95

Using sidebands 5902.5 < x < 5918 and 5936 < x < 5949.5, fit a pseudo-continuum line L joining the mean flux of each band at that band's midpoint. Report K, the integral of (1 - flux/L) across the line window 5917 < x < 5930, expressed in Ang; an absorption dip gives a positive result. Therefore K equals 1.39 Ang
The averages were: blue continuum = 1.81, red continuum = 2.19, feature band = 1.75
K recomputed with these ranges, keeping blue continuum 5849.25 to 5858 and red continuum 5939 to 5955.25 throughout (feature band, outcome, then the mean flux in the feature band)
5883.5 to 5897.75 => 2.6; 1.55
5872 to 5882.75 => 0.1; 1.86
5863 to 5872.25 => -0.2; 1.9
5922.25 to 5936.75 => 0.5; 1.91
